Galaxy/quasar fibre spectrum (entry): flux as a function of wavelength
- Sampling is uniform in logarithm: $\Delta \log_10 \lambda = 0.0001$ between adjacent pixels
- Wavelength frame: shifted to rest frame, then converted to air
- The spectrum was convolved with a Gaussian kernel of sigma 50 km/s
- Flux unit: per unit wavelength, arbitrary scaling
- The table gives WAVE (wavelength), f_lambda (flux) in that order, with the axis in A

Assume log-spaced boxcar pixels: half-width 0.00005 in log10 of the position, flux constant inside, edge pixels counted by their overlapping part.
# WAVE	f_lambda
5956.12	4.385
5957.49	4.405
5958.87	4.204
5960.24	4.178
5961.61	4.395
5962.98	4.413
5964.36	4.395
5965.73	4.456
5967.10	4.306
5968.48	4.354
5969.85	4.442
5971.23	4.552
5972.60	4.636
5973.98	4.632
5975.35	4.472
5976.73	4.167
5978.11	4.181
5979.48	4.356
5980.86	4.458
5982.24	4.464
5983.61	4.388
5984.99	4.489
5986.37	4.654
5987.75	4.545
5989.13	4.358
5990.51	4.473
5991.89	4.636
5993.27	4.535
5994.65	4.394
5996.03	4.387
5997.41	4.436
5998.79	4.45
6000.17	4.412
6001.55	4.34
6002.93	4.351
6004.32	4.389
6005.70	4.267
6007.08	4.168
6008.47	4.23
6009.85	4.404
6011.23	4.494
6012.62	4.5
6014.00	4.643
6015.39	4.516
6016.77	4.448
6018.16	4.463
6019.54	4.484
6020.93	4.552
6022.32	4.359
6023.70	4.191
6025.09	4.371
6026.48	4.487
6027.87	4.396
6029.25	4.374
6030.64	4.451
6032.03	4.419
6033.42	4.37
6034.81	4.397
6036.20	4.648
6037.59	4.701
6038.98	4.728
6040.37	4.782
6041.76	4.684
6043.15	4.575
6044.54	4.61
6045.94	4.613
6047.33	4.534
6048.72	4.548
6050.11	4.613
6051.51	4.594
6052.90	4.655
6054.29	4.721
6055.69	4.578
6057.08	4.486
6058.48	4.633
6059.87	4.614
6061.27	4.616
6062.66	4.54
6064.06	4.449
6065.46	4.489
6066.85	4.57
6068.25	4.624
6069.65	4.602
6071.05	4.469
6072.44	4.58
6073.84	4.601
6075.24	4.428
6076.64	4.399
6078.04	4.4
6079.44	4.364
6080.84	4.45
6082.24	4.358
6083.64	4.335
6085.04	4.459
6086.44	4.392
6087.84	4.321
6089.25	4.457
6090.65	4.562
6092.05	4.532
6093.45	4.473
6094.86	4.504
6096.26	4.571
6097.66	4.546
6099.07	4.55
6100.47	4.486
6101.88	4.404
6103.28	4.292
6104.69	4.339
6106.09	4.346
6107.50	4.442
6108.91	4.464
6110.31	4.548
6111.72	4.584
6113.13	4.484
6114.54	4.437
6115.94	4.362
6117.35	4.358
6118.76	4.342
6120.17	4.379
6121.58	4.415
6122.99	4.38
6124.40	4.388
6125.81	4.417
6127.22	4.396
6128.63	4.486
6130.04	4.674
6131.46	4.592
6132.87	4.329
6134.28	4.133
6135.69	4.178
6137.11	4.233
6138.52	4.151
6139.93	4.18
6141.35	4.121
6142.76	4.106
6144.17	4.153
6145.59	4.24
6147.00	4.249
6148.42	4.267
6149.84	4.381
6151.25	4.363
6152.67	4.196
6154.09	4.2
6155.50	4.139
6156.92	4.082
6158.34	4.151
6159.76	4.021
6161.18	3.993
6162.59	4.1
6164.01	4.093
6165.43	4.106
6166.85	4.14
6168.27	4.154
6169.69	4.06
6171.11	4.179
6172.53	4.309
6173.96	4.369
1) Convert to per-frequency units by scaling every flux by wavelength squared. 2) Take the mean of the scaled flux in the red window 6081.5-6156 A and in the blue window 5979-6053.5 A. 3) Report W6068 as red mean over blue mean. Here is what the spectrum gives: 1.0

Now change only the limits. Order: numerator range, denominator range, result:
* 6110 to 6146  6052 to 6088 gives 0.98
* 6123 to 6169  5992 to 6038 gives 1.00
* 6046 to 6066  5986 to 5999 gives 1.04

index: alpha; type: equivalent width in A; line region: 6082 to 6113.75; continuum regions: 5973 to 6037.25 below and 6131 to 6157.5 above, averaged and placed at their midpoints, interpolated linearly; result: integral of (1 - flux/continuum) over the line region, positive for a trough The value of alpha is -1.21 A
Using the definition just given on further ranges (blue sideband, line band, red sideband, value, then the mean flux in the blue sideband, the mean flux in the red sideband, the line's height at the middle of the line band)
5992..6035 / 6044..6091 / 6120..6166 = -1.88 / 4.41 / 4.25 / 4.34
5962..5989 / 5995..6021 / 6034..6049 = 0.65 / 4.44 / 4.62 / 4.53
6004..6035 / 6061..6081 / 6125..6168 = -0.78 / 4.41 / 4.23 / 4.34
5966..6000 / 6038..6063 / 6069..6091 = -0.97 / 4.45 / 4.45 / 4.45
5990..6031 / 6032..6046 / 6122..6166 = -0.70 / 4.42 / 4.24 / 4.38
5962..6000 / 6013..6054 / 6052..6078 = -0.11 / 4.44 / 4.56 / 4.51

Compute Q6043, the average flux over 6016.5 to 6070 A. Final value 4.54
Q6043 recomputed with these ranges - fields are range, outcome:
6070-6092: 4.44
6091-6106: 4.47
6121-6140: 4.36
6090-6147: 4.39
